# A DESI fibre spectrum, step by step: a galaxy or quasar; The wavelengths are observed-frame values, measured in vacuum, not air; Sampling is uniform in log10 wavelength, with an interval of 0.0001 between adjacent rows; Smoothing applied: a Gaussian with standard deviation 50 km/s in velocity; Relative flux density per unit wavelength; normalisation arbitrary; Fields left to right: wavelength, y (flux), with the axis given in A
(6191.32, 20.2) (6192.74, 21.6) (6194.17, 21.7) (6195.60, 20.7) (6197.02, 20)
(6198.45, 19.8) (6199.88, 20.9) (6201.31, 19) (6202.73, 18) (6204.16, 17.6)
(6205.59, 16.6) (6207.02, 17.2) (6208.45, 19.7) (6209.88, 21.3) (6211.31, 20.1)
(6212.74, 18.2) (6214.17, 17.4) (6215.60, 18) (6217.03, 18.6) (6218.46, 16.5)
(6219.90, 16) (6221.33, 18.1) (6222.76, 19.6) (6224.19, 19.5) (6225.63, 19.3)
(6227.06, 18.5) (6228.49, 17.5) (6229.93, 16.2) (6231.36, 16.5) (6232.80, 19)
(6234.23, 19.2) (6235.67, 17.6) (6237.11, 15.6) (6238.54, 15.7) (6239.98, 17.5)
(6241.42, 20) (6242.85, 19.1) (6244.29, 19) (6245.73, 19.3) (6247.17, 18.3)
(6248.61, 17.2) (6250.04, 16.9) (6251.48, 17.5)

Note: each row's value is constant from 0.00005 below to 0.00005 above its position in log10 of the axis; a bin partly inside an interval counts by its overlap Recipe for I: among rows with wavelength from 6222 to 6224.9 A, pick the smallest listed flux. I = 19.5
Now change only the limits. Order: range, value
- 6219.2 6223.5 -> 16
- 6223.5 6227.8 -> 18.5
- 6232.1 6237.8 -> 15.6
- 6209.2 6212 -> 20.1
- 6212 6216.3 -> 17.4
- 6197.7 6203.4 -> 18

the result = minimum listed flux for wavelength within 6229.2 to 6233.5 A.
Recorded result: 16.2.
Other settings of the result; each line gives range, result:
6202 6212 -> 16.6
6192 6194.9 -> 21.6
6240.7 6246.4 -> 19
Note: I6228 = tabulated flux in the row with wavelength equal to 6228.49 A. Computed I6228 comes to 17.5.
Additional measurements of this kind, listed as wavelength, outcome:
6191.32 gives 20.2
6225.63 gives 19.3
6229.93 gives 16.2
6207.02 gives 17.2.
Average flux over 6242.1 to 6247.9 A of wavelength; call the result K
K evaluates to 18.9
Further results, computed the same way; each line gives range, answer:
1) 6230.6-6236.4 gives 18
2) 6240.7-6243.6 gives 19.6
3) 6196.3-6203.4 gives 19.6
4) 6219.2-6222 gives 17.1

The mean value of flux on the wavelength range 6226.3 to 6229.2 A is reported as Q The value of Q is 18.1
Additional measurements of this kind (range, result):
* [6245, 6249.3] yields 18.3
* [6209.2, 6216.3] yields 19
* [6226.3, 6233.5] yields 17.6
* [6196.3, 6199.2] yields 19.9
